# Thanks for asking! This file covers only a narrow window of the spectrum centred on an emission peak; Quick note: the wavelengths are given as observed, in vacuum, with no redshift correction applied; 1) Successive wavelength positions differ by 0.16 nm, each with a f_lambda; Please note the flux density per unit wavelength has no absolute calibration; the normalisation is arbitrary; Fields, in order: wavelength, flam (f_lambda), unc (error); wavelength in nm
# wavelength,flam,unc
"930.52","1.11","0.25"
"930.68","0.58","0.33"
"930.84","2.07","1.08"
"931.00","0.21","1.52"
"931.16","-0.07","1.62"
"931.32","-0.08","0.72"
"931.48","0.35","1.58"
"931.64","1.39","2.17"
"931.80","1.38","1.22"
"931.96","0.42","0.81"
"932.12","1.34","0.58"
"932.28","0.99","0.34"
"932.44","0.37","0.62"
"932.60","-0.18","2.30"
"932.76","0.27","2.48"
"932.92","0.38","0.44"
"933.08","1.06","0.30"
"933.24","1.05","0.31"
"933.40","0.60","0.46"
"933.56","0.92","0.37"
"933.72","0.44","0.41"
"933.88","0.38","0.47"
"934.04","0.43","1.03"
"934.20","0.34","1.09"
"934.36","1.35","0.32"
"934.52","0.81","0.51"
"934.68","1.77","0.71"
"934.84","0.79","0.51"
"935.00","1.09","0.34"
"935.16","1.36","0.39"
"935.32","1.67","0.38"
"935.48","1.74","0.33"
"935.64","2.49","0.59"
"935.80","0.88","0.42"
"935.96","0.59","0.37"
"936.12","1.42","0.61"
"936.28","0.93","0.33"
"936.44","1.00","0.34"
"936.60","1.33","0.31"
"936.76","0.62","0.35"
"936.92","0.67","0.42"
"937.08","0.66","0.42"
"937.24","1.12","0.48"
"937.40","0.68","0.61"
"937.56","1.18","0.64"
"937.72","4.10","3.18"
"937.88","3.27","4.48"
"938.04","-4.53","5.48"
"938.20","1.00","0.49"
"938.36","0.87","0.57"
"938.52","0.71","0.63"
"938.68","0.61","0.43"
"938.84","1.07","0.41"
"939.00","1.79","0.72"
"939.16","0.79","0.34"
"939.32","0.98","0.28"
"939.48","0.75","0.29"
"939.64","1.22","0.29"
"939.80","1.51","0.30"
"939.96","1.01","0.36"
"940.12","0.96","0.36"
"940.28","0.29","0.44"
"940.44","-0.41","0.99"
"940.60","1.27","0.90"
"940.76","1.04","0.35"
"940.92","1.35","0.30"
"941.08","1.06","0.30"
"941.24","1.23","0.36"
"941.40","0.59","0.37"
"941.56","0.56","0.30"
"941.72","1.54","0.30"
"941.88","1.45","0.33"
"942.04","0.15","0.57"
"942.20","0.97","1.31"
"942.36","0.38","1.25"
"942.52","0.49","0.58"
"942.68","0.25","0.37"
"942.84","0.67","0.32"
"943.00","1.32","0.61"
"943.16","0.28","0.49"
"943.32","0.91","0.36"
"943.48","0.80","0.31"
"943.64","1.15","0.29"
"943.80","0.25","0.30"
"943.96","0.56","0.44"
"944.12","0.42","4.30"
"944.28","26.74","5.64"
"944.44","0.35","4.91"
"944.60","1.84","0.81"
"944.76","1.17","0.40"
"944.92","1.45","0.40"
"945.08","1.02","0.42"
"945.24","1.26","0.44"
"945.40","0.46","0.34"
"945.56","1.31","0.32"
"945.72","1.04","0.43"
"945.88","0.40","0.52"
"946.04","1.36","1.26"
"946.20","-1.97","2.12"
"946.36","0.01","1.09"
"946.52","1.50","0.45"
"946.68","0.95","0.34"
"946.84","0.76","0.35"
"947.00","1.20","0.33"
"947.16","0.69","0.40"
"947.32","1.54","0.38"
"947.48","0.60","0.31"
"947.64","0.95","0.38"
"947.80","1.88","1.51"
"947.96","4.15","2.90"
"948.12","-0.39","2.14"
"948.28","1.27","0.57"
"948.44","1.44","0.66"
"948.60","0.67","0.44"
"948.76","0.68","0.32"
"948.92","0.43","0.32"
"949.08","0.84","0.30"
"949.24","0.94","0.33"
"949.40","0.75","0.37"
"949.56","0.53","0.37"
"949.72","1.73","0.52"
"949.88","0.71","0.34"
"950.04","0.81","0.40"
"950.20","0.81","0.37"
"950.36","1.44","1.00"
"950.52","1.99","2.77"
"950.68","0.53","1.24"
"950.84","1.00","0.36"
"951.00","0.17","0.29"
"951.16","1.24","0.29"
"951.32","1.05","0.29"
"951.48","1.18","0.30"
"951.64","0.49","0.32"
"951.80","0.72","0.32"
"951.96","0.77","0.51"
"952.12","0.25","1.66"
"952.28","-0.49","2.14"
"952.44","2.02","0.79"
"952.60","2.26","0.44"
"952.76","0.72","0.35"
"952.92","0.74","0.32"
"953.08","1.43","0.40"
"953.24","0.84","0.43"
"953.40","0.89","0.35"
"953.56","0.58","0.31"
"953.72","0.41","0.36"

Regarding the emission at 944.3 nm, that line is [O III] 5007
